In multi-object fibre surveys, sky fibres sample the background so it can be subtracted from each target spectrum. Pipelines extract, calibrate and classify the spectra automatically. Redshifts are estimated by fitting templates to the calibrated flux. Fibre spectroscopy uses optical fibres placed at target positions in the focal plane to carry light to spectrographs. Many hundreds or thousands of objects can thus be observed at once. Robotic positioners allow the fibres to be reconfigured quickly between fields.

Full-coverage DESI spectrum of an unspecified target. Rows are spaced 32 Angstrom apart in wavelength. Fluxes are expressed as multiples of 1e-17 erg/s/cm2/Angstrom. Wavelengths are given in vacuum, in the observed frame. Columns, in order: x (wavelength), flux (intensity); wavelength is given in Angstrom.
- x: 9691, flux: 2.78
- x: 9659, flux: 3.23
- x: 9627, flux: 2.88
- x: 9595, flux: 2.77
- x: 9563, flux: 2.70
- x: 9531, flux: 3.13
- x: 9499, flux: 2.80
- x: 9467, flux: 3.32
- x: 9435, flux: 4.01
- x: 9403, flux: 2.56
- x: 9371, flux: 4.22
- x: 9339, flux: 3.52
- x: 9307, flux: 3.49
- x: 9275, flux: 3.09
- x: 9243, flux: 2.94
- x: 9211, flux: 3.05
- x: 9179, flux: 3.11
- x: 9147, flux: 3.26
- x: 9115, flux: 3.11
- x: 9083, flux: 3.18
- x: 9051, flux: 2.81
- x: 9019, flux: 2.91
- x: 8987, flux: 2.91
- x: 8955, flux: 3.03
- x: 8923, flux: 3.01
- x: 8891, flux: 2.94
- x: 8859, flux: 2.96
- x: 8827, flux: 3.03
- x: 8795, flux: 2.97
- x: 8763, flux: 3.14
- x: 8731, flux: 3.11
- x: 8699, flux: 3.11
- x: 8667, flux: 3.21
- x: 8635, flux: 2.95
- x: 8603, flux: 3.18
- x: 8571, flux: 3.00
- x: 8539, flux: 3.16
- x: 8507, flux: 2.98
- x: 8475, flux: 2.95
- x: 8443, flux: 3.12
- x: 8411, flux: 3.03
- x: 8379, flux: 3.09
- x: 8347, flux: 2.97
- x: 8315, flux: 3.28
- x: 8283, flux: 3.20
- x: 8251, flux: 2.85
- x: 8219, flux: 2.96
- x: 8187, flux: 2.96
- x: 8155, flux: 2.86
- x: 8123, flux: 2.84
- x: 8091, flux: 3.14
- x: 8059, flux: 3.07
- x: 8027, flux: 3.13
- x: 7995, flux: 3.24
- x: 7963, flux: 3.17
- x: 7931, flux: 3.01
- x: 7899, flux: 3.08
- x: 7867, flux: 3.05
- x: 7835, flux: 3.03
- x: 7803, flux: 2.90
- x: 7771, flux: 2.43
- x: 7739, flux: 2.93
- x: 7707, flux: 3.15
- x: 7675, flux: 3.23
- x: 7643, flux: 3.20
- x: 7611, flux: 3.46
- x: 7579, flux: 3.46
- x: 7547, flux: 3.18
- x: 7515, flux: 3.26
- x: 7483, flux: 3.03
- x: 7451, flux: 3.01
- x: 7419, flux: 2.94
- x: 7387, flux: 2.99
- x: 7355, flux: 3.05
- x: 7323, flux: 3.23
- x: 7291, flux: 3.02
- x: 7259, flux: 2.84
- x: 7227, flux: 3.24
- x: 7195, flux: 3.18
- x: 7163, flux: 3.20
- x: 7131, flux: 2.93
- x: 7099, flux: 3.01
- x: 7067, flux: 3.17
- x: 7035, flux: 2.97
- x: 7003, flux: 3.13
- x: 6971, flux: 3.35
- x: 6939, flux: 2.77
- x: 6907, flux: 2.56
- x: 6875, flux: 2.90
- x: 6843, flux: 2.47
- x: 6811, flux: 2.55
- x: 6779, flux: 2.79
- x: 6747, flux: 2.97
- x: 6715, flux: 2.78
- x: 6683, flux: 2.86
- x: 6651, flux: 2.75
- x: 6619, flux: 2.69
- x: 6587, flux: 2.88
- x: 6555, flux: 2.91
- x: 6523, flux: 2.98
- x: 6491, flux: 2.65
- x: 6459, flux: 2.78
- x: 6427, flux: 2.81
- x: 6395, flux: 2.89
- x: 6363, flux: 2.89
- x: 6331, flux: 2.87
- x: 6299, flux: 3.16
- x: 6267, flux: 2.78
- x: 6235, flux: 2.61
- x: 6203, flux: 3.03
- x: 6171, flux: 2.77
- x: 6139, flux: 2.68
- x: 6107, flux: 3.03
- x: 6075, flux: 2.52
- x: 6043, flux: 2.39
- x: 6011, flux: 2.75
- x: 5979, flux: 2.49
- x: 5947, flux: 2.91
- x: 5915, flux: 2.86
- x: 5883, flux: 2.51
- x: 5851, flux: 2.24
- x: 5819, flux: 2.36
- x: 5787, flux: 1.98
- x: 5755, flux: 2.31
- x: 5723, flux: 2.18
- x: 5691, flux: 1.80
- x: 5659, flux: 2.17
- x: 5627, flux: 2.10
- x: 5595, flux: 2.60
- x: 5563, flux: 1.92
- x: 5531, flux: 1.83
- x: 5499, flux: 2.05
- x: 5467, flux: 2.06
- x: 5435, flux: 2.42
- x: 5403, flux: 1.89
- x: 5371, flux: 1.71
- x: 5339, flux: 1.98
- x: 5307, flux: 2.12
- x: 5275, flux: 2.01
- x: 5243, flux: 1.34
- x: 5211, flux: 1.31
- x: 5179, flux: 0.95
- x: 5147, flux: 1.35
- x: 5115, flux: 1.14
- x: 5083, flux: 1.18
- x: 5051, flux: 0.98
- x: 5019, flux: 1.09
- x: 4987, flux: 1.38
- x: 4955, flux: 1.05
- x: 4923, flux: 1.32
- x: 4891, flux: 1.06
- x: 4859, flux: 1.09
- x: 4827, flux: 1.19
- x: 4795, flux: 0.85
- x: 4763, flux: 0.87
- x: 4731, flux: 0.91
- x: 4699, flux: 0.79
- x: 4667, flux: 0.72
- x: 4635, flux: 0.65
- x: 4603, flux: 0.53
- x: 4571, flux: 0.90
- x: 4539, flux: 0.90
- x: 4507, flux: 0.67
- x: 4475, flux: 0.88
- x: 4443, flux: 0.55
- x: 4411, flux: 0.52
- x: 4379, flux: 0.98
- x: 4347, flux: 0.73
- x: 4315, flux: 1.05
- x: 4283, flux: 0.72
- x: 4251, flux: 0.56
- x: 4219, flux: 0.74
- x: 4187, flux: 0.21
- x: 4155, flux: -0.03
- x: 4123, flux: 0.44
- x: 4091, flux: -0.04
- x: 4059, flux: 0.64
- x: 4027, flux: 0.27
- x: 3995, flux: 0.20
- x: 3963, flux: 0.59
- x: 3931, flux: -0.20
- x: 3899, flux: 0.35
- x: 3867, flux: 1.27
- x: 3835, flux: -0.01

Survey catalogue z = 0.319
